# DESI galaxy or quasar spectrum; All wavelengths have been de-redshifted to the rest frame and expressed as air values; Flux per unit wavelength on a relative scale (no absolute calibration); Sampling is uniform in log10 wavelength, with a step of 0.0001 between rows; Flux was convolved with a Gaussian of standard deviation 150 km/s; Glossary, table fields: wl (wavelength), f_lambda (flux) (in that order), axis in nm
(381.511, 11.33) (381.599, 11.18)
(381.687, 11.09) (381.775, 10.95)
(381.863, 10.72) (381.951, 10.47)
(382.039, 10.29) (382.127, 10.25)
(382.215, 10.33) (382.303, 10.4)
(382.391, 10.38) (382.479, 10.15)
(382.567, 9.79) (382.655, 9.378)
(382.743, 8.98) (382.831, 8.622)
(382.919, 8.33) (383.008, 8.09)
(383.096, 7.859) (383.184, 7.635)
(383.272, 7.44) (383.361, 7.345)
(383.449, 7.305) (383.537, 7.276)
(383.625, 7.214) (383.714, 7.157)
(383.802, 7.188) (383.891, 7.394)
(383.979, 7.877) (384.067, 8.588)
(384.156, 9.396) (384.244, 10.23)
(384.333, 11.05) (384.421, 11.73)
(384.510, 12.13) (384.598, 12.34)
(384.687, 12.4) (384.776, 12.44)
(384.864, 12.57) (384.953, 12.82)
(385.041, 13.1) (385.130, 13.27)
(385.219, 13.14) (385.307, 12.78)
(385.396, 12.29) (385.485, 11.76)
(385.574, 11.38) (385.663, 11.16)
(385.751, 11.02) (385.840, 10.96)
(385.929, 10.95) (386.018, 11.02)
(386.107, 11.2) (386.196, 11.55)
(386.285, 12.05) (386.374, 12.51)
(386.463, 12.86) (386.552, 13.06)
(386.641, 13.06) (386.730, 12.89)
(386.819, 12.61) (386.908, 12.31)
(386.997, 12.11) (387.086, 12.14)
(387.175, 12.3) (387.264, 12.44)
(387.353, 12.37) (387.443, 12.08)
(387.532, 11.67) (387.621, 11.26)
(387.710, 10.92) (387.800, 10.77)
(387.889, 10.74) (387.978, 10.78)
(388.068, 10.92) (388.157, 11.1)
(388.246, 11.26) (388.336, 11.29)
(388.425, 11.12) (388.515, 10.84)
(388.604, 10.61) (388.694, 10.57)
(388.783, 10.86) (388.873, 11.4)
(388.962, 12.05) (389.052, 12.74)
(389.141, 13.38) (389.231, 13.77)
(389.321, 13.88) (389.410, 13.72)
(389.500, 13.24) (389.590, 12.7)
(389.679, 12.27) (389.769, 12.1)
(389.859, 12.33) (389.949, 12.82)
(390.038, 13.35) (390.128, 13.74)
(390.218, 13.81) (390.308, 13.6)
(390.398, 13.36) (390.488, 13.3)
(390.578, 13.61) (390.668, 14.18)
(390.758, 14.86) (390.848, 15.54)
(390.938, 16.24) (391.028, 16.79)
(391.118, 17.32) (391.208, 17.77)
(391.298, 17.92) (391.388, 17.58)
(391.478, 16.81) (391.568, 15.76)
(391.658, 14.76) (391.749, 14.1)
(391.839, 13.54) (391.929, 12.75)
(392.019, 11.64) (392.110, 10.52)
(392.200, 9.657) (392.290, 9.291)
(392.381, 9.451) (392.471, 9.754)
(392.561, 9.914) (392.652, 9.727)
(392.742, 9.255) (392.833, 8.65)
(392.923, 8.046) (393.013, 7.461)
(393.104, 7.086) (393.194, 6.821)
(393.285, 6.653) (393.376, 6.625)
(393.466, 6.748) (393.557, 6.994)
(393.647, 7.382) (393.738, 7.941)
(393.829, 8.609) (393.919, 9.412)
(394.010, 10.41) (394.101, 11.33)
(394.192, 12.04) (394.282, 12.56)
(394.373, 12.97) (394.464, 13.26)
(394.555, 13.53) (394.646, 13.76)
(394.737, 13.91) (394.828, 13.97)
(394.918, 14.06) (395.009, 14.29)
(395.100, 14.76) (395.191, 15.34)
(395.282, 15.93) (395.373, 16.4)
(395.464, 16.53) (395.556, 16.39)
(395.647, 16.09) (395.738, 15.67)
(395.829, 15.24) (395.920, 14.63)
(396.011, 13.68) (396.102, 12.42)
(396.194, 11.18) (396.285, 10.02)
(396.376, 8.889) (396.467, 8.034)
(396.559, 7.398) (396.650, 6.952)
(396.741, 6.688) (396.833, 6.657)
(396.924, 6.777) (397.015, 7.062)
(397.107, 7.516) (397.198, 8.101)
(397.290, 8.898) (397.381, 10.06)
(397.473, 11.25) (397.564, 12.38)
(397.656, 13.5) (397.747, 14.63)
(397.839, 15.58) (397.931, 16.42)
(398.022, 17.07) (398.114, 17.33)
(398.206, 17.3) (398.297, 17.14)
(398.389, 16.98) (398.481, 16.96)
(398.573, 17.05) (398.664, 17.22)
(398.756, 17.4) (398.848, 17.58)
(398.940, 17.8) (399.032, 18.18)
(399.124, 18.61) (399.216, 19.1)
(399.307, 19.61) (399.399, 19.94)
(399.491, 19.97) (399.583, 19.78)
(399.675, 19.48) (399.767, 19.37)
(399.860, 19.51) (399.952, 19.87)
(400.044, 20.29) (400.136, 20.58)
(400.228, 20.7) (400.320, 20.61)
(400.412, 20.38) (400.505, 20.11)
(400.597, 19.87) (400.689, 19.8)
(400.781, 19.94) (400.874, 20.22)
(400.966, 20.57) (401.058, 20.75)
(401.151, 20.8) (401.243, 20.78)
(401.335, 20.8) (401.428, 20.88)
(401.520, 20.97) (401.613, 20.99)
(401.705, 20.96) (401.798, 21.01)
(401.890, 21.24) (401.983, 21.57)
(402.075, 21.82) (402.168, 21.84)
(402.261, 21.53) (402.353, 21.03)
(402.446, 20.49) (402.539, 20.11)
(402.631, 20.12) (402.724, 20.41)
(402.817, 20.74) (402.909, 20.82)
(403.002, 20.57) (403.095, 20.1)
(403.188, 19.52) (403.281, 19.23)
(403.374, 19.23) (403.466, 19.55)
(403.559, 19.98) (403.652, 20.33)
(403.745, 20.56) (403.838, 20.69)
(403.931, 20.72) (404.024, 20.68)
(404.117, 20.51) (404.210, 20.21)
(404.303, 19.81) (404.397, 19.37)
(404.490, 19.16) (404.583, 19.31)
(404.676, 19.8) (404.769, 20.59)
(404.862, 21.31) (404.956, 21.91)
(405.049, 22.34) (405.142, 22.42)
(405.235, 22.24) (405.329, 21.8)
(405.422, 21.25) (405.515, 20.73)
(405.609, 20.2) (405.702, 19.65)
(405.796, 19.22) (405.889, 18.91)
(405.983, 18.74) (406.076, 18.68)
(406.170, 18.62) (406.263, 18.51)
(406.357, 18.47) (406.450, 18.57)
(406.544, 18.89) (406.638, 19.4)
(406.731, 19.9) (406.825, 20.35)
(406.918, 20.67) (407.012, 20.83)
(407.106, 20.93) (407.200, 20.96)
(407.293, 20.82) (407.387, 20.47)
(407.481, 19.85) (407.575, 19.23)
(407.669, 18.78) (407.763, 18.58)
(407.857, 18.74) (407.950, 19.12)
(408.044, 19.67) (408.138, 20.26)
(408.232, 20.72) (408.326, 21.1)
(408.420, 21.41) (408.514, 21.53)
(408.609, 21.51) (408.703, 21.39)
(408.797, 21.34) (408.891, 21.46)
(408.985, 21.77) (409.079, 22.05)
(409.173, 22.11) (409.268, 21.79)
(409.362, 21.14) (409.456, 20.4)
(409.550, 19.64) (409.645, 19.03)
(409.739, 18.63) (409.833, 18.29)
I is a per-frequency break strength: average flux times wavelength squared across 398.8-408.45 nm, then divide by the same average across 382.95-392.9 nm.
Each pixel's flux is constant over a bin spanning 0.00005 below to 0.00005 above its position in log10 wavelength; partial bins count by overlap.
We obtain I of 1.8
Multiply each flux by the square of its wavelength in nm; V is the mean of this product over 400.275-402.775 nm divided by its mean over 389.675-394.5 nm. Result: 1.84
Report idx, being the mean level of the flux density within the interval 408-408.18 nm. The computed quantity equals 20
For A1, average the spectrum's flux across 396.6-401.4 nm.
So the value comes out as 16.6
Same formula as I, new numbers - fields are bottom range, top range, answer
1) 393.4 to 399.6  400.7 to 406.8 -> 1.58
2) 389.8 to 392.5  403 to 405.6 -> 1.58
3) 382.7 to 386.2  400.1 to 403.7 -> 2.21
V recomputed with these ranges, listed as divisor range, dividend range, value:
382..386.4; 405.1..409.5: 2.23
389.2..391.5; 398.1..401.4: 1.40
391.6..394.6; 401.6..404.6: 2.15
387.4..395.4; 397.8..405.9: 1.73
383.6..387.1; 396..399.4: 1.25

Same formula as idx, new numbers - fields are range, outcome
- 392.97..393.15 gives 7.27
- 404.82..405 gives 21.5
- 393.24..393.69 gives 6.88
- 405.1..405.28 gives 22.4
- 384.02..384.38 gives 9.83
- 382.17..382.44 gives 10.4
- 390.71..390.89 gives 15.2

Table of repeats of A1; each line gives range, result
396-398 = 10.2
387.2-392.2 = 13.1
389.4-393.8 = 12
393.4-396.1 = 12.8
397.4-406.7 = 19.5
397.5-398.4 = 15.7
